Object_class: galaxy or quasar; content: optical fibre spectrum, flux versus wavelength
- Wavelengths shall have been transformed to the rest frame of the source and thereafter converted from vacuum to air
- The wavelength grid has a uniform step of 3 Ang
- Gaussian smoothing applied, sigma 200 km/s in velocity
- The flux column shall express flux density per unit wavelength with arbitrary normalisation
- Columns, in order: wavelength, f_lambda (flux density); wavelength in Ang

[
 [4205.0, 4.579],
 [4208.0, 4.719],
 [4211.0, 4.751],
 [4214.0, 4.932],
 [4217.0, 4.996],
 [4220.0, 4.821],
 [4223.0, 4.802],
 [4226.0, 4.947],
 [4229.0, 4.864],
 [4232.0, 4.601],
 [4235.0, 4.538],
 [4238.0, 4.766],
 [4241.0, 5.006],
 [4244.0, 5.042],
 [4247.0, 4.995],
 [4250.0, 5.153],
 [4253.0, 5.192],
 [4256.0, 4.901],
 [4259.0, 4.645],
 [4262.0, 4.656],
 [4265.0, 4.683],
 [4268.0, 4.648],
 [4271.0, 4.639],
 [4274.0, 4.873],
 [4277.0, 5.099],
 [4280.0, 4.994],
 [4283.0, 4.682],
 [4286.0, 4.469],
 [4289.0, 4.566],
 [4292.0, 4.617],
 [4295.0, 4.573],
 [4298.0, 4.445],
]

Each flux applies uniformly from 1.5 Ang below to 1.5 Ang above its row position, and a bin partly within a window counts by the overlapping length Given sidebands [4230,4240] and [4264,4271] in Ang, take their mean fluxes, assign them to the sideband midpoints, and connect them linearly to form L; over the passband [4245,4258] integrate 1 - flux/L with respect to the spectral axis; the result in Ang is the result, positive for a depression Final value -1.1 Ang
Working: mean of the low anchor 4.67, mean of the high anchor 4.66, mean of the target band 5.04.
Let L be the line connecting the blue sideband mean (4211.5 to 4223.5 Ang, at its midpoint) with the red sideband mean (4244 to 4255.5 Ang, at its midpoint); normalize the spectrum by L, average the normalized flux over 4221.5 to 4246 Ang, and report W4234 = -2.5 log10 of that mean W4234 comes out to 0.036 mag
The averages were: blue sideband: 4.88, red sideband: 5.09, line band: 4.82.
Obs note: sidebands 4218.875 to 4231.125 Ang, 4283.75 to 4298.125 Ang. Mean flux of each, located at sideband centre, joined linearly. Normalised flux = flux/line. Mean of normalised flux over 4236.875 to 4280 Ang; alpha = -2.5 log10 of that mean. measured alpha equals -0.04 mag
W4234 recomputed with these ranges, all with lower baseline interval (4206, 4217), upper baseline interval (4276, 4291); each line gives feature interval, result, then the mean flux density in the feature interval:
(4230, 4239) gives 0.035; 4.64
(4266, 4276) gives 0.005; 4.74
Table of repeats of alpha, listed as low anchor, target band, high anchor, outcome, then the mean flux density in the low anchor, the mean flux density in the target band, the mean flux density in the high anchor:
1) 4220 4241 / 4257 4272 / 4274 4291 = 0.02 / 4.78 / 4.66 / 4.77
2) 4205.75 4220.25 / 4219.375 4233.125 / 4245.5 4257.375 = 0.02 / 4.83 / 4.81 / 5.06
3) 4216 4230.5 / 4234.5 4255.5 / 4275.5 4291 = -0.03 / 4.88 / 4.97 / 4.76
